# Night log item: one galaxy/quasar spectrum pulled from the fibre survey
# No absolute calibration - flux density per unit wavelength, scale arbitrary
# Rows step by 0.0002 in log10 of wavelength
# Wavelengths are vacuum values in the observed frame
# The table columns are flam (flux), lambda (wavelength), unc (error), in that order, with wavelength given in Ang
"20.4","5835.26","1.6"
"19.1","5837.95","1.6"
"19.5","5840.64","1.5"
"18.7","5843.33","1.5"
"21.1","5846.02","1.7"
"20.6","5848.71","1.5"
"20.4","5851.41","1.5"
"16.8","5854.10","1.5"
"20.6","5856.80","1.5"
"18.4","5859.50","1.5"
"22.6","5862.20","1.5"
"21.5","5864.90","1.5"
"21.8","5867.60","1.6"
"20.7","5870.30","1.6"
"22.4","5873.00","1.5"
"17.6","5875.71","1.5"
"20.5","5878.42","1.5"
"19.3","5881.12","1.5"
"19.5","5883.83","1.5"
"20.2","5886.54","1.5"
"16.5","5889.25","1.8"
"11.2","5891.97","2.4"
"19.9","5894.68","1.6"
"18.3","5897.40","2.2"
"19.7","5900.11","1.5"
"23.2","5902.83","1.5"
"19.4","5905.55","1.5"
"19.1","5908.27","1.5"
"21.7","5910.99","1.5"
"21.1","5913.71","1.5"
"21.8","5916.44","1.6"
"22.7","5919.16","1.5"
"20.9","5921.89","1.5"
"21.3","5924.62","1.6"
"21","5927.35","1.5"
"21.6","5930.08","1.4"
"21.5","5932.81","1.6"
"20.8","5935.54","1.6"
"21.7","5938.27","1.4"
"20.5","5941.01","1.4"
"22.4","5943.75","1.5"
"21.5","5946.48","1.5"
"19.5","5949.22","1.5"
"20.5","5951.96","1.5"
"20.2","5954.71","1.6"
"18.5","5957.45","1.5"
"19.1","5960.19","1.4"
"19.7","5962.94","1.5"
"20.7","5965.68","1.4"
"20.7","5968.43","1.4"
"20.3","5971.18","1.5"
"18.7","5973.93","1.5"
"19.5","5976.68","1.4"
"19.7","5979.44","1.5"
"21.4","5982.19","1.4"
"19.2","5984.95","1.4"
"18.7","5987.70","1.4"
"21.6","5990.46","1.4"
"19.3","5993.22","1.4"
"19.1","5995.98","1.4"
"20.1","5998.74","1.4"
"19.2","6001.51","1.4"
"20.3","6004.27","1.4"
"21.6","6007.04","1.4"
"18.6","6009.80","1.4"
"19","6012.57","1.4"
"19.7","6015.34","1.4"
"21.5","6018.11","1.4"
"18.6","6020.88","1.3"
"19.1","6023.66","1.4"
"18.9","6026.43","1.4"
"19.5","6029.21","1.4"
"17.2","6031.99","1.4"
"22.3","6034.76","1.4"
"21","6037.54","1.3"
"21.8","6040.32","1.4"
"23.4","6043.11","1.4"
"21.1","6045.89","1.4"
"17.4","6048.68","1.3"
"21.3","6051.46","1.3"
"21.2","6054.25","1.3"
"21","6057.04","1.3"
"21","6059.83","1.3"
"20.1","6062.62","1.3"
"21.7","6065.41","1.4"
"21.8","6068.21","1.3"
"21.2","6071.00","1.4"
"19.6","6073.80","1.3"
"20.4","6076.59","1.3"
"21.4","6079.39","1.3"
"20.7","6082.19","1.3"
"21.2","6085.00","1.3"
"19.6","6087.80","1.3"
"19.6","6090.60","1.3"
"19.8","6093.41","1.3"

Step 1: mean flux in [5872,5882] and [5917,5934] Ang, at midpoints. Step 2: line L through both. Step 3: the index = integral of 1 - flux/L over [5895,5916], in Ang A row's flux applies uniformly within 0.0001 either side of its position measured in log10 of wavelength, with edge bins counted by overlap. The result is 0.45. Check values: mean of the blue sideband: 19.9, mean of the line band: 20.4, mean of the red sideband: 21.5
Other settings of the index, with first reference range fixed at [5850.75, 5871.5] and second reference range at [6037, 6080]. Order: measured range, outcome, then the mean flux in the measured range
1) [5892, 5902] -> 1.0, 18.4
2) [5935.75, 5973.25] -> 0.4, 20.4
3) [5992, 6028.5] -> 2.1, 19.6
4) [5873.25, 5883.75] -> 0.5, 19.5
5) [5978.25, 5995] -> 0.6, 20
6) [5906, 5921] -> -0.5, 21.2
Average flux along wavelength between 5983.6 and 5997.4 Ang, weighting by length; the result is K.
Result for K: 19.6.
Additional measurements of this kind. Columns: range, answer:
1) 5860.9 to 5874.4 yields 21.8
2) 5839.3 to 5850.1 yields 20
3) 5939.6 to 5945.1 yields 21.4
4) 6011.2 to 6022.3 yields 19.7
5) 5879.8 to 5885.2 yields 19.4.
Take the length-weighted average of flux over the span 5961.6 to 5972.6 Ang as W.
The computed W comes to 20.4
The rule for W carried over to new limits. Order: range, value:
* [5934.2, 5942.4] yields 21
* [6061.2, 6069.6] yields 21.2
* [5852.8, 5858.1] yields 18.7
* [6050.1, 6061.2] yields 21.1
